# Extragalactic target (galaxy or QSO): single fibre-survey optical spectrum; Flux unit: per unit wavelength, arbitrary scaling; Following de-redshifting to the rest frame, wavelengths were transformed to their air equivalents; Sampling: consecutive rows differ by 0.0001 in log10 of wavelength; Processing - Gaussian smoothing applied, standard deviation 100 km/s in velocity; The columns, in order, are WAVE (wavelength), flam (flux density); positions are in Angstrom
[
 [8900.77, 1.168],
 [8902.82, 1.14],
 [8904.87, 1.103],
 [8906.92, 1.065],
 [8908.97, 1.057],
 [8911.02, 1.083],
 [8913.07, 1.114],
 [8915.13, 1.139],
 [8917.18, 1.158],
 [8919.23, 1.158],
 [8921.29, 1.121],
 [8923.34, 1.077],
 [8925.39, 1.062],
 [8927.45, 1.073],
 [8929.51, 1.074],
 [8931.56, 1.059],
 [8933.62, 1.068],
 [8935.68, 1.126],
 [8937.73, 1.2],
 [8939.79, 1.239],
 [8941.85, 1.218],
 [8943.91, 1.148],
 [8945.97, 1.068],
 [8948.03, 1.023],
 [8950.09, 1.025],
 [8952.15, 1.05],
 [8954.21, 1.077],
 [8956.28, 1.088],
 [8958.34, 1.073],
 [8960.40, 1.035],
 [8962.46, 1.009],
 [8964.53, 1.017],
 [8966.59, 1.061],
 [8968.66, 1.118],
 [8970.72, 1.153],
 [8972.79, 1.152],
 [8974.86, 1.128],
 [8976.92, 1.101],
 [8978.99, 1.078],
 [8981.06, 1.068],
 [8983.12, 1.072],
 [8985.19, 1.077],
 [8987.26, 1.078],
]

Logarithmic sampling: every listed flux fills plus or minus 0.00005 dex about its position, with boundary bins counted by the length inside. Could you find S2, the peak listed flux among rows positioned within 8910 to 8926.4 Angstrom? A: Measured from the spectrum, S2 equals 1.158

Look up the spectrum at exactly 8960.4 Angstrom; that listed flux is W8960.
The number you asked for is 1.035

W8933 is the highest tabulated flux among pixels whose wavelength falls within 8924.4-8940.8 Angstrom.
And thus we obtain 1.239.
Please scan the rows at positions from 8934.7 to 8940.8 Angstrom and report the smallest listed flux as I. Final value 1.126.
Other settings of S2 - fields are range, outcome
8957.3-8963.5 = 1.073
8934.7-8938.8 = 1.2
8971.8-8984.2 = 1.152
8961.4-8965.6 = 1.017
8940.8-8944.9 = 1.218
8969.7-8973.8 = 1.153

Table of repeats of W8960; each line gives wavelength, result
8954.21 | 1.077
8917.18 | 1.158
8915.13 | 1.139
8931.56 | 1.059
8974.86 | 1.128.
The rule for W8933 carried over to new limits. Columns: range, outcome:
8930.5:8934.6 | 1.068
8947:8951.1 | 1.025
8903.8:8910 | 1.103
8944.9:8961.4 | 1.088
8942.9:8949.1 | 1.148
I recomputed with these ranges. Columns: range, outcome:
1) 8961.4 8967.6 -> 1.009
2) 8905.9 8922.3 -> 1.057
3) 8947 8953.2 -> 1.023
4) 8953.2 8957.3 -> 1.077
